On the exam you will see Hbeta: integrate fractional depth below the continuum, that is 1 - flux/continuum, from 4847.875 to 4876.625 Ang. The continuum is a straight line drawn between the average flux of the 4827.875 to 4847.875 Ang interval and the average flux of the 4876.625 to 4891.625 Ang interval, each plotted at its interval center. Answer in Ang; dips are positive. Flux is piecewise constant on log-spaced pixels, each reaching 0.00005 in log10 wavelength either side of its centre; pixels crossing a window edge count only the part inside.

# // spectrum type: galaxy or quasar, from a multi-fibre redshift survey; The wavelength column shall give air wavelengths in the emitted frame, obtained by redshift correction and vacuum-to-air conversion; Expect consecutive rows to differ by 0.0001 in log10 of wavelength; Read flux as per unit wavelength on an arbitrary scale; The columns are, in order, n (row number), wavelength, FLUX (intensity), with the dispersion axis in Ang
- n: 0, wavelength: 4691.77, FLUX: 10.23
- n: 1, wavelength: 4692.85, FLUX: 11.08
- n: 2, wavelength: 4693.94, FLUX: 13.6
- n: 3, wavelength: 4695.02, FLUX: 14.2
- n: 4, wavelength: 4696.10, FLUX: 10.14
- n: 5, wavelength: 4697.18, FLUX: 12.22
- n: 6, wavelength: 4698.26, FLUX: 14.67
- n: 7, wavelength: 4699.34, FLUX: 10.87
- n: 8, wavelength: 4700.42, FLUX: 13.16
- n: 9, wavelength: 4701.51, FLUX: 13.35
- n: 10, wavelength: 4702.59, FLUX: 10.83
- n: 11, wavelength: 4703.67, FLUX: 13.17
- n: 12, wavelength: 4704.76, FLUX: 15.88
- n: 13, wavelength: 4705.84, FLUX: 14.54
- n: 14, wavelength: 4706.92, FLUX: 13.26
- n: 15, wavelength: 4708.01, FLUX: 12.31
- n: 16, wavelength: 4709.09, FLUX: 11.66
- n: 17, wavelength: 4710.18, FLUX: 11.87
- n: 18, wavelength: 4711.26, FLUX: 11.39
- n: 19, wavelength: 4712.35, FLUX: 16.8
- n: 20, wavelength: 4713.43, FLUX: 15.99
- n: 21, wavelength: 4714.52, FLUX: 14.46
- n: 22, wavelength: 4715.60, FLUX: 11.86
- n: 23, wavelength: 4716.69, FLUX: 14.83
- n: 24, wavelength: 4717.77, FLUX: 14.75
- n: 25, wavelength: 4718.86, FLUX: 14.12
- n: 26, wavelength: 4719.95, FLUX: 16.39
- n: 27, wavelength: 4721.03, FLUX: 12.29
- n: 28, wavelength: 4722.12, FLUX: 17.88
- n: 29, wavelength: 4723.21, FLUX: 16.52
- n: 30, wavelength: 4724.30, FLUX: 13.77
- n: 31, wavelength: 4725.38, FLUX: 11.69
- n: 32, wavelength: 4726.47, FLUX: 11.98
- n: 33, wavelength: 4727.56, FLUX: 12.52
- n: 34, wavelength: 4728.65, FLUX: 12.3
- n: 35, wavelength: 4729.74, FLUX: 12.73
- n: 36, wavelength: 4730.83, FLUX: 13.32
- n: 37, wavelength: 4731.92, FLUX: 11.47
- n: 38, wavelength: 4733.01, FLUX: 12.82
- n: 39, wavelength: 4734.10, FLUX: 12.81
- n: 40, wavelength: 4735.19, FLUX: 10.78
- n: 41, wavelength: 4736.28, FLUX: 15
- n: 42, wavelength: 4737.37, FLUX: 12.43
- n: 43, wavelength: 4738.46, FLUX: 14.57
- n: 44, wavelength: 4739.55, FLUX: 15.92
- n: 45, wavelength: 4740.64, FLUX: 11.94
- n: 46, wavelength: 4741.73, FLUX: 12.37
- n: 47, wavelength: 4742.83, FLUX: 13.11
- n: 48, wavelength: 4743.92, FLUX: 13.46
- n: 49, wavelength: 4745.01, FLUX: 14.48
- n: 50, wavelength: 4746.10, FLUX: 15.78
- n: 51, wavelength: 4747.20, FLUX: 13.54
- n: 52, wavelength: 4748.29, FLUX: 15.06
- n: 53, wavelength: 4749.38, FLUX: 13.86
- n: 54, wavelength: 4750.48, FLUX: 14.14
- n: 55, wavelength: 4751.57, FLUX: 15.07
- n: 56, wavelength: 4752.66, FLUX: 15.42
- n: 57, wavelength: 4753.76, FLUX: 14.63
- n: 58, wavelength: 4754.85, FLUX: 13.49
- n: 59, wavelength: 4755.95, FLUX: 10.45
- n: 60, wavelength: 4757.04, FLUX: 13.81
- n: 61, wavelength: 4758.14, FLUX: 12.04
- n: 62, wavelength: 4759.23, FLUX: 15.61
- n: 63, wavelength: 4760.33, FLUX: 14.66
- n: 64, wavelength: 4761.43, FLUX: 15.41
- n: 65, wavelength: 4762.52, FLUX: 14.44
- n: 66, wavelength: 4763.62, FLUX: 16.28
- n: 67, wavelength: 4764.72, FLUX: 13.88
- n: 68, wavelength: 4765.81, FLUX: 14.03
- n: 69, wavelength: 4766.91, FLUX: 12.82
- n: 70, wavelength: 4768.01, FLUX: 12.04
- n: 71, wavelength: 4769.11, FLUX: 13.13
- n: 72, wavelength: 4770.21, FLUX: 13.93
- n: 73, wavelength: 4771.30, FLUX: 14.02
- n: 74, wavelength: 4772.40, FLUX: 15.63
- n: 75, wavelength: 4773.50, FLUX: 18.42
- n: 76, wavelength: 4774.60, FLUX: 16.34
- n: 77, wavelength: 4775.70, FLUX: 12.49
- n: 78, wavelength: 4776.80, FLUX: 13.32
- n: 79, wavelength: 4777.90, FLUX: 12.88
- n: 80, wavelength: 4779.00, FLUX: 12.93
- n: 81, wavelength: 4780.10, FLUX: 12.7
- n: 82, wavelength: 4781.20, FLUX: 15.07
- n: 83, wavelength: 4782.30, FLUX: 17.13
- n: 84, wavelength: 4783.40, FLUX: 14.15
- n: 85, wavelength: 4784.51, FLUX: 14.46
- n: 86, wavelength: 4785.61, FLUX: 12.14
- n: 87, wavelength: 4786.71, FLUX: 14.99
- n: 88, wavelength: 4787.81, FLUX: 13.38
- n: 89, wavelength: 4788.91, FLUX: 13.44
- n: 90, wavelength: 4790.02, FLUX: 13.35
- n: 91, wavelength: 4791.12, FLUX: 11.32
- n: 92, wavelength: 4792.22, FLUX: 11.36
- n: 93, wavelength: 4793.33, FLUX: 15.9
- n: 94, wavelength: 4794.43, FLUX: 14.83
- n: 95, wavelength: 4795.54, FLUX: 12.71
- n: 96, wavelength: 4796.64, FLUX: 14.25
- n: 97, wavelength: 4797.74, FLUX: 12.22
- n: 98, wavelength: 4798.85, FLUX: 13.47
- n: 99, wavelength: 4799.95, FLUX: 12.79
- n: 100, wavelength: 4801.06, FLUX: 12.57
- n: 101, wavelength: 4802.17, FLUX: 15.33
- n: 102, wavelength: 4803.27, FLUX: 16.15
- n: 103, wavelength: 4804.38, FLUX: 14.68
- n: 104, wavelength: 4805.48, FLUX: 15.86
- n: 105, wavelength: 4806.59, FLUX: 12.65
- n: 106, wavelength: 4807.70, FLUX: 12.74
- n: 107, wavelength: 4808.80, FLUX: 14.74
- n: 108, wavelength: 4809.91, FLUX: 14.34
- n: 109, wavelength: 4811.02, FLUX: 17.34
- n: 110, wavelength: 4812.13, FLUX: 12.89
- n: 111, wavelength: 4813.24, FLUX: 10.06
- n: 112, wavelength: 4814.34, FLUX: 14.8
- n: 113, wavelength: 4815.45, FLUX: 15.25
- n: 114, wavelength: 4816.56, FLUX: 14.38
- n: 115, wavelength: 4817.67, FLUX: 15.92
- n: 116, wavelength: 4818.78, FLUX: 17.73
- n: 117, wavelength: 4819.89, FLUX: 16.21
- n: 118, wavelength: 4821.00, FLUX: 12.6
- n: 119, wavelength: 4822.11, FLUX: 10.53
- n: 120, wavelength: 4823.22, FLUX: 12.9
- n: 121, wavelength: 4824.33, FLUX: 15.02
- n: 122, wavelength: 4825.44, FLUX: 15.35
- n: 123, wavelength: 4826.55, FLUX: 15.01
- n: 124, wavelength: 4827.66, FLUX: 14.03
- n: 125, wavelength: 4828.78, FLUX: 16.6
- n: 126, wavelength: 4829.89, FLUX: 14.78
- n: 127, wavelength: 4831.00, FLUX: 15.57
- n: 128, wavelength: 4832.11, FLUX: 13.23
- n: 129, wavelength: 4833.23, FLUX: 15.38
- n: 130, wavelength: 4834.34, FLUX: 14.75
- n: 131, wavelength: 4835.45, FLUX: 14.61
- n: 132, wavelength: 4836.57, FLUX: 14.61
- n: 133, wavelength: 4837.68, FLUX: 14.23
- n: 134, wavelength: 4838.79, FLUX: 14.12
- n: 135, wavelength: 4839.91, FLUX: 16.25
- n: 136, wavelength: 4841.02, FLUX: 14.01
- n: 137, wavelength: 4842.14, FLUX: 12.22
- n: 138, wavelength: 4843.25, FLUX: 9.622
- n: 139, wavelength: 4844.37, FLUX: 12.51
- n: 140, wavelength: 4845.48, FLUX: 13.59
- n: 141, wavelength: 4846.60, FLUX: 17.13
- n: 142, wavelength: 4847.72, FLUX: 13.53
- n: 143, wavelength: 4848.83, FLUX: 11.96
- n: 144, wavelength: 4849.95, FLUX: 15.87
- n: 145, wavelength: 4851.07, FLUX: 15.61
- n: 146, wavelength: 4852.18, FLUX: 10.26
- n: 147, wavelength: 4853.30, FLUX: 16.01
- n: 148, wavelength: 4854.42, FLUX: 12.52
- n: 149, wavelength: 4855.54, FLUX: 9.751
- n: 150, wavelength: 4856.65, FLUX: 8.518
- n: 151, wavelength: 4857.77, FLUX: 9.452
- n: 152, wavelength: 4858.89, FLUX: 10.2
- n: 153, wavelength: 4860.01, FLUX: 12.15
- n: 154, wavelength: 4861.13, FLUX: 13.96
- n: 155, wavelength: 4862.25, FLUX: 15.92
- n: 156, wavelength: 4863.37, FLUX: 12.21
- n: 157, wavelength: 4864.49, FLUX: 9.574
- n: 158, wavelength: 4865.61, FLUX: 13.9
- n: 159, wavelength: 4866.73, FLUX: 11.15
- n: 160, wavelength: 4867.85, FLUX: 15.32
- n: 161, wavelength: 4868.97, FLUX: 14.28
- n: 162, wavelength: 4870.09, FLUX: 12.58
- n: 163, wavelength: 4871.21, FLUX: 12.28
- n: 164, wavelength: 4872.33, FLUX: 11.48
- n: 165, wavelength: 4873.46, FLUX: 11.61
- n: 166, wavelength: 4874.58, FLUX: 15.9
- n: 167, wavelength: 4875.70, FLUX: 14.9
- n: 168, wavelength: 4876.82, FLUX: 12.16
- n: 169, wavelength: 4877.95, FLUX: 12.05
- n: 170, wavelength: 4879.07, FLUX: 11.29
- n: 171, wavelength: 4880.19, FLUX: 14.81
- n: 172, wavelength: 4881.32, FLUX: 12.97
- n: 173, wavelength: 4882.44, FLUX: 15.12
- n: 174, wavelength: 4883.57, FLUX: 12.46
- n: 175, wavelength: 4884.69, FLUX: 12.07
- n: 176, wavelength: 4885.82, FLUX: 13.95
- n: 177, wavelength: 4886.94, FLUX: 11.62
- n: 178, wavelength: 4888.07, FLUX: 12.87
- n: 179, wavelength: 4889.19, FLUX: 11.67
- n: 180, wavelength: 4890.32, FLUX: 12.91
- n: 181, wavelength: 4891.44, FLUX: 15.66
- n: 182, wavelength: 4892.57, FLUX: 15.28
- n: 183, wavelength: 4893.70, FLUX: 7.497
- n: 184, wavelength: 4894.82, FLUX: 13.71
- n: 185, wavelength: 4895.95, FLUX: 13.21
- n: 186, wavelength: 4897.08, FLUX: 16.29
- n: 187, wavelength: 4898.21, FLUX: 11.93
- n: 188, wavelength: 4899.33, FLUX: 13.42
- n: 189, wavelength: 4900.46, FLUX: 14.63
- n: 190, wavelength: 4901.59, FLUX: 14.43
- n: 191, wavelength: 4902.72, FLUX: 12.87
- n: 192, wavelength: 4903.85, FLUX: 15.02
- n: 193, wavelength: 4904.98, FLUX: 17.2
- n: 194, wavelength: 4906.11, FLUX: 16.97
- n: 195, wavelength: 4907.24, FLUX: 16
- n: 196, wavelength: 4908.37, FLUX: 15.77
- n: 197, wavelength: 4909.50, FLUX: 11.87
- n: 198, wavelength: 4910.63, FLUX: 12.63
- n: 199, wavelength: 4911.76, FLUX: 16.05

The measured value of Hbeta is 1.8 Ang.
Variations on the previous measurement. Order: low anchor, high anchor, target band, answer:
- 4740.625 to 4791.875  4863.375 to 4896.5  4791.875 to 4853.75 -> -3.3 Ang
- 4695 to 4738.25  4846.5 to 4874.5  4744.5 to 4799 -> -3.9 Ang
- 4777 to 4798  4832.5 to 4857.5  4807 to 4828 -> -1.2 Ang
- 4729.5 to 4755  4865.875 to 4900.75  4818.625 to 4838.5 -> -1.8 Ang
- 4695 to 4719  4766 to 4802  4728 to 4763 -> -0.3 Ang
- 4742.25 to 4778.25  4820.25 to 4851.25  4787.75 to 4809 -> 0.7 Ang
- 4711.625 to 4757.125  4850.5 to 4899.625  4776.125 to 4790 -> -0.4 Ang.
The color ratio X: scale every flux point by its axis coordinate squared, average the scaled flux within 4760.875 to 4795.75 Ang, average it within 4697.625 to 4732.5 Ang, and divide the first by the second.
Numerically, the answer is 1.1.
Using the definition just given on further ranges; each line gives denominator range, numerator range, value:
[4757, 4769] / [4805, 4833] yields 1.05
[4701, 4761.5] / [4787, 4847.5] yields 1.07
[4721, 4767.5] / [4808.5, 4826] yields 1.08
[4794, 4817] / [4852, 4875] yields 0.90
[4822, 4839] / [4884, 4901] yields 0.93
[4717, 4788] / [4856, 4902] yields 0.97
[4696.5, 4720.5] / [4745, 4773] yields 1.07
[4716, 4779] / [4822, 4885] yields 1.00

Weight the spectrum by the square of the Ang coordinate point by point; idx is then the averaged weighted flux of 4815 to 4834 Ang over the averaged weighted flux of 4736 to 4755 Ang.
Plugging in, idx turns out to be 1.08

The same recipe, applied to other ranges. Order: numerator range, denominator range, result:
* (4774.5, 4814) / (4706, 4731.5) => 1.04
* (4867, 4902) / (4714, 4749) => 1.03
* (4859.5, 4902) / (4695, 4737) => 1.06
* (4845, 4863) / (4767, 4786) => 0.94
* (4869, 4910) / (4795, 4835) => 0.98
